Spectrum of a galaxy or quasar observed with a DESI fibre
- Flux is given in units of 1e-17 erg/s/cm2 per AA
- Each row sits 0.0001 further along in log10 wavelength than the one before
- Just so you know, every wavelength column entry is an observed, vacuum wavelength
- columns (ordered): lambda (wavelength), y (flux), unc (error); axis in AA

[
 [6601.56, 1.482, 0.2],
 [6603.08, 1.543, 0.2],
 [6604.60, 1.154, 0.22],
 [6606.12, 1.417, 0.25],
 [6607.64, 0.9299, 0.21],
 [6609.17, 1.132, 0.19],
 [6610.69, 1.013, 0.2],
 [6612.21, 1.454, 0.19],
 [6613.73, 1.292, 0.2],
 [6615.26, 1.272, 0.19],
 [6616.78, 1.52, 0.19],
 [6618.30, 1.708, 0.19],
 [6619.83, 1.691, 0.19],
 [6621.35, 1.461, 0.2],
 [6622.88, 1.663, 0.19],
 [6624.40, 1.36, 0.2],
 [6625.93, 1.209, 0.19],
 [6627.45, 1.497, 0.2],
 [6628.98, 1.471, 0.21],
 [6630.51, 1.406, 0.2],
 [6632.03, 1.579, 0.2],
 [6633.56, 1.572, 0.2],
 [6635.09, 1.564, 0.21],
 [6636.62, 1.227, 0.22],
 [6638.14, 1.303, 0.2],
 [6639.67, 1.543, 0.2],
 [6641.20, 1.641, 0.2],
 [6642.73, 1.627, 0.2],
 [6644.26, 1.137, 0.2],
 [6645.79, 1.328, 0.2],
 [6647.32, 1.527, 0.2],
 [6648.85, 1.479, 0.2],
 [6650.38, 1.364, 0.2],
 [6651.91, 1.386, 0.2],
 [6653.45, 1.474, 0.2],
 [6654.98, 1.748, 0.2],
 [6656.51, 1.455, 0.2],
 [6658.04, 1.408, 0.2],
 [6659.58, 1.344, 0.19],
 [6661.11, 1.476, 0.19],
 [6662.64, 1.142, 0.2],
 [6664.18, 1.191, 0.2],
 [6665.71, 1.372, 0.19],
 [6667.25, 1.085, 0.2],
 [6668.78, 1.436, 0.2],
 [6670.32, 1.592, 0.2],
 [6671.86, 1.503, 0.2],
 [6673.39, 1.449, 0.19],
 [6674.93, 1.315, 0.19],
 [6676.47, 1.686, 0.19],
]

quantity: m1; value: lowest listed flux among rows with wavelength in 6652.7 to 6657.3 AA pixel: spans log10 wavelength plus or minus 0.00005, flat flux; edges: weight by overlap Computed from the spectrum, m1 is 1.455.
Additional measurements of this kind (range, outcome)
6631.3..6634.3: 1.572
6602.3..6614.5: 0.9299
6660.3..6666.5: 1.142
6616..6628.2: 1.209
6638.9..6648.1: 1.137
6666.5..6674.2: 1.085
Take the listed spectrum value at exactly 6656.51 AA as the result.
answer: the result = 1.455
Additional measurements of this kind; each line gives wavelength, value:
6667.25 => 1.085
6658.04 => 1.408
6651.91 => 1.386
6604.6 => 1.154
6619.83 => 1.691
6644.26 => 1.137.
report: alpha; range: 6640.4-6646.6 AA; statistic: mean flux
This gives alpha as 1.43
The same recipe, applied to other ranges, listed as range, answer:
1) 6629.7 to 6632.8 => 1.49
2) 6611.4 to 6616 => 1.34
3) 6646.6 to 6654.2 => 1.44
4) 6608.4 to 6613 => 1.2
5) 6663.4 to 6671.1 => 1.33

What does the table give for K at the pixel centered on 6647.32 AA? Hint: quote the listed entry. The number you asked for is 1.527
